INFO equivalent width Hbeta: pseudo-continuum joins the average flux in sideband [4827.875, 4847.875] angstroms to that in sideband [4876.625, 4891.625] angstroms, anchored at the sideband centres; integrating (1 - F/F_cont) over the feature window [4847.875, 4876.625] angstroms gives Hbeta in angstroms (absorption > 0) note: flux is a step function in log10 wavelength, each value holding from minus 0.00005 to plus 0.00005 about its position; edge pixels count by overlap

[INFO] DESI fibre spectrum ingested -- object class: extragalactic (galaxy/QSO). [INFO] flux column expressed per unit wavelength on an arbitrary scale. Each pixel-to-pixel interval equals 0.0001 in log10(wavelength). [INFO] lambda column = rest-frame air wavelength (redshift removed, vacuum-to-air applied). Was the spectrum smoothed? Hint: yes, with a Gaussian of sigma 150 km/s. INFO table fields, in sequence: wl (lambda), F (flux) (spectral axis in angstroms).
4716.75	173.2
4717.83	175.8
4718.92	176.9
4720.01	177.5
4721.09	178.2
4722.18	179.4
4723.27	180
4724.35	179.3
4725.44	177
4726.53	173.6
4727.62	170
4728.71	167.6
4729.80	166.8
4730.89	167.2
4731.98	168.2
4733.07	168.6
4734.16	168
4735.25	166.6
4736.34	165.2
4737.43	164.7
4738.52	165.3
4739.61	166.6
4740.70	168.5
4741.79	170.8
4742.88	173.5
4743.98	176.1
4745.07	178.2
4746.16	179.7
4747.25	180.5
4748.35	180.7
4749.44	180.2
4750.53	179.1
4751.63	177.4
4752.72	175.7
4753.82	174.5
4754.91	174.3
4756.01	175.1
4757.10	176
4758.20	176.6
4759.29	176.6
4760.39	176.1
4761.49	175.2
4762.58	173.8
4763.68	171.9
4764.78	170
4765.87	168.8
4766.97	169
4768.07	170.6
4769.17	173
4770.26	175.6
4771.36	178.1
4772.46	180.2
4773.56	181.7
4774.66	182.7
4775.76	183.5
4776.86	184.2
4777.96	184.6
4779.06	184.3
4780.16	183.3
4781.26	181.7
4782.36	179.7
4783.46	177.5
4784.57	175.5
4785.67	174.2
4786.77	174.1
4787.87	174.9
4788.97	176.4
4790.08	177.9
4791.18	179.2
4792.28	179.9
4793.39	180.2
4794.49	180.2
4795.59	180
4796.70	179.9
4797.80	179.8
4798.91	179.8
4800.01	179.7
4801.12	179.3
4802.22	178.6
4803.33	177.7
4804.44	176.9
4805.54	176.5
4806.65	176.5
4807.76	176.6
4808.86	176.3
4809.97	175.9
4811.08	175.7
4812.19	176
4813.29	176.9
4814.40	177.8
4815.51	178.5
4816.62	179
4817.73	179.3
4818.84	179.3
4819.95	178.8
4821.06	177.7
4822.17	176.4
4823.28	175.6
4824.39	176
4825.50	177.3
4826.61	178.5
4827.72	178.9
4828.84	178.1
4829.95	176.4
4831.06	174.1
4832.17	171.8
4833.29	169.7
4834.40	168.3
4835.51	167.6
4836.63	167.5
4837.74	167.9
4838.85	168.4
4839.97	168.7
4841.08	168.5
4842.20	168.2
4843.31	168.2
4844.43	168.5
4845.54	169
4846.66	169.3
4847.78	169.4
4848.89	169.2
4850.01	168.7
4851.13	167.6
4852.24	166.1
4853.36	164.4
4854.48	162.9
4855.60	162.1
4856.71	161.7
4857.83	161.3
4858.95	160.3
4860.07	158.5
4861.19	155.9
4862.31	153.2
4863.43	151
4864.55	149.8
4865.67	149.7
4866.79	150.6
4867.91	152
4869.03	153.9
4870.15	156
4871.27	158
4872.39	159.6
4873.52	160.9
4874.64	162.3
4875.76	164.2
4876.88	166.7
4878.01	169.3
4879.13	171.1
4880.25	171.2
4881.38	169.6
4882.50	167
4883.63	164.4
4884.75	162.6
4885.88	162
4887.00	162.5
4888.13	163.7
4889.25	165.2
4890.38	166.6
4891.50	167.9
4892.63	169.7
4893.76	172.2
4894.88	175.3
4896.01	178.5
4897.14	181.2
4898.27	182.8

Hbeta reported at 1.5 angstroms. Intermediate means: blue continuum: 170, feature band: 159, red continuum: 166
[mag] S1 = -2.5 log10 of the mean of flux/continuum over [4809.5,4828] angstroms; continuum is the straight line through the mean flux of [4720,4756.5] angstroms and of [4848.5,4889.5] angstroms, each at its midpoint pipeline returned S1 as -0.07 mag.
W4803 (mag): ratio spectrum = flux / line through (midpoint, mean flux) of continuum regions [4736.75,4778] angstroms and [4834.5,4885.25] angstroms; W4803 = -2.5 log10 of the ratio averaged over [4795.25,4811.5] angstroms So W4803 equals -0.05 mag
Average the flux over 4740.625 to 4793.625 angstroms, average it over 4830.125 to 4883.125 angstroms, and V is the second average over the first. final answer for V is 0.93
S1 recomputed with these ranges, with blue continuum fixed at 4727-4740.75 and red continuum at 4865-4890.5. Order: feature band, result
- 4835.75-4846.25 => -0.03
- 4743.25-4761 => -0.07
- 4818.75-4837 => -0.07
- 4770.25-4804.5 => -0.09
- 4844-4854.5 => -0.03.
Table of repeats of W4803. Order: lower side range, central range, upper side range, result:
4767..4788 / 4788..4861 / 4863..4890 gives -0.02 mag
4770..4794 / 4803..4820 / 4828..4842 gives -0.02 mag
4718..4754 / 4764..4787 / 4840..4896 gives -0.05 mag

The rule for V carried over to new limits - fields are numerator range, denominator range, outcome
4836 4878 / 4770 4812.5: 0.91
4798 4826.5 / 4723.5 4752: 1.03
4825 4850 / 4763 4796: 0.96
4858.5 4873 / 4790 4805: 0.86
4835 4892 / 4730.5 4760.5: 0.94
